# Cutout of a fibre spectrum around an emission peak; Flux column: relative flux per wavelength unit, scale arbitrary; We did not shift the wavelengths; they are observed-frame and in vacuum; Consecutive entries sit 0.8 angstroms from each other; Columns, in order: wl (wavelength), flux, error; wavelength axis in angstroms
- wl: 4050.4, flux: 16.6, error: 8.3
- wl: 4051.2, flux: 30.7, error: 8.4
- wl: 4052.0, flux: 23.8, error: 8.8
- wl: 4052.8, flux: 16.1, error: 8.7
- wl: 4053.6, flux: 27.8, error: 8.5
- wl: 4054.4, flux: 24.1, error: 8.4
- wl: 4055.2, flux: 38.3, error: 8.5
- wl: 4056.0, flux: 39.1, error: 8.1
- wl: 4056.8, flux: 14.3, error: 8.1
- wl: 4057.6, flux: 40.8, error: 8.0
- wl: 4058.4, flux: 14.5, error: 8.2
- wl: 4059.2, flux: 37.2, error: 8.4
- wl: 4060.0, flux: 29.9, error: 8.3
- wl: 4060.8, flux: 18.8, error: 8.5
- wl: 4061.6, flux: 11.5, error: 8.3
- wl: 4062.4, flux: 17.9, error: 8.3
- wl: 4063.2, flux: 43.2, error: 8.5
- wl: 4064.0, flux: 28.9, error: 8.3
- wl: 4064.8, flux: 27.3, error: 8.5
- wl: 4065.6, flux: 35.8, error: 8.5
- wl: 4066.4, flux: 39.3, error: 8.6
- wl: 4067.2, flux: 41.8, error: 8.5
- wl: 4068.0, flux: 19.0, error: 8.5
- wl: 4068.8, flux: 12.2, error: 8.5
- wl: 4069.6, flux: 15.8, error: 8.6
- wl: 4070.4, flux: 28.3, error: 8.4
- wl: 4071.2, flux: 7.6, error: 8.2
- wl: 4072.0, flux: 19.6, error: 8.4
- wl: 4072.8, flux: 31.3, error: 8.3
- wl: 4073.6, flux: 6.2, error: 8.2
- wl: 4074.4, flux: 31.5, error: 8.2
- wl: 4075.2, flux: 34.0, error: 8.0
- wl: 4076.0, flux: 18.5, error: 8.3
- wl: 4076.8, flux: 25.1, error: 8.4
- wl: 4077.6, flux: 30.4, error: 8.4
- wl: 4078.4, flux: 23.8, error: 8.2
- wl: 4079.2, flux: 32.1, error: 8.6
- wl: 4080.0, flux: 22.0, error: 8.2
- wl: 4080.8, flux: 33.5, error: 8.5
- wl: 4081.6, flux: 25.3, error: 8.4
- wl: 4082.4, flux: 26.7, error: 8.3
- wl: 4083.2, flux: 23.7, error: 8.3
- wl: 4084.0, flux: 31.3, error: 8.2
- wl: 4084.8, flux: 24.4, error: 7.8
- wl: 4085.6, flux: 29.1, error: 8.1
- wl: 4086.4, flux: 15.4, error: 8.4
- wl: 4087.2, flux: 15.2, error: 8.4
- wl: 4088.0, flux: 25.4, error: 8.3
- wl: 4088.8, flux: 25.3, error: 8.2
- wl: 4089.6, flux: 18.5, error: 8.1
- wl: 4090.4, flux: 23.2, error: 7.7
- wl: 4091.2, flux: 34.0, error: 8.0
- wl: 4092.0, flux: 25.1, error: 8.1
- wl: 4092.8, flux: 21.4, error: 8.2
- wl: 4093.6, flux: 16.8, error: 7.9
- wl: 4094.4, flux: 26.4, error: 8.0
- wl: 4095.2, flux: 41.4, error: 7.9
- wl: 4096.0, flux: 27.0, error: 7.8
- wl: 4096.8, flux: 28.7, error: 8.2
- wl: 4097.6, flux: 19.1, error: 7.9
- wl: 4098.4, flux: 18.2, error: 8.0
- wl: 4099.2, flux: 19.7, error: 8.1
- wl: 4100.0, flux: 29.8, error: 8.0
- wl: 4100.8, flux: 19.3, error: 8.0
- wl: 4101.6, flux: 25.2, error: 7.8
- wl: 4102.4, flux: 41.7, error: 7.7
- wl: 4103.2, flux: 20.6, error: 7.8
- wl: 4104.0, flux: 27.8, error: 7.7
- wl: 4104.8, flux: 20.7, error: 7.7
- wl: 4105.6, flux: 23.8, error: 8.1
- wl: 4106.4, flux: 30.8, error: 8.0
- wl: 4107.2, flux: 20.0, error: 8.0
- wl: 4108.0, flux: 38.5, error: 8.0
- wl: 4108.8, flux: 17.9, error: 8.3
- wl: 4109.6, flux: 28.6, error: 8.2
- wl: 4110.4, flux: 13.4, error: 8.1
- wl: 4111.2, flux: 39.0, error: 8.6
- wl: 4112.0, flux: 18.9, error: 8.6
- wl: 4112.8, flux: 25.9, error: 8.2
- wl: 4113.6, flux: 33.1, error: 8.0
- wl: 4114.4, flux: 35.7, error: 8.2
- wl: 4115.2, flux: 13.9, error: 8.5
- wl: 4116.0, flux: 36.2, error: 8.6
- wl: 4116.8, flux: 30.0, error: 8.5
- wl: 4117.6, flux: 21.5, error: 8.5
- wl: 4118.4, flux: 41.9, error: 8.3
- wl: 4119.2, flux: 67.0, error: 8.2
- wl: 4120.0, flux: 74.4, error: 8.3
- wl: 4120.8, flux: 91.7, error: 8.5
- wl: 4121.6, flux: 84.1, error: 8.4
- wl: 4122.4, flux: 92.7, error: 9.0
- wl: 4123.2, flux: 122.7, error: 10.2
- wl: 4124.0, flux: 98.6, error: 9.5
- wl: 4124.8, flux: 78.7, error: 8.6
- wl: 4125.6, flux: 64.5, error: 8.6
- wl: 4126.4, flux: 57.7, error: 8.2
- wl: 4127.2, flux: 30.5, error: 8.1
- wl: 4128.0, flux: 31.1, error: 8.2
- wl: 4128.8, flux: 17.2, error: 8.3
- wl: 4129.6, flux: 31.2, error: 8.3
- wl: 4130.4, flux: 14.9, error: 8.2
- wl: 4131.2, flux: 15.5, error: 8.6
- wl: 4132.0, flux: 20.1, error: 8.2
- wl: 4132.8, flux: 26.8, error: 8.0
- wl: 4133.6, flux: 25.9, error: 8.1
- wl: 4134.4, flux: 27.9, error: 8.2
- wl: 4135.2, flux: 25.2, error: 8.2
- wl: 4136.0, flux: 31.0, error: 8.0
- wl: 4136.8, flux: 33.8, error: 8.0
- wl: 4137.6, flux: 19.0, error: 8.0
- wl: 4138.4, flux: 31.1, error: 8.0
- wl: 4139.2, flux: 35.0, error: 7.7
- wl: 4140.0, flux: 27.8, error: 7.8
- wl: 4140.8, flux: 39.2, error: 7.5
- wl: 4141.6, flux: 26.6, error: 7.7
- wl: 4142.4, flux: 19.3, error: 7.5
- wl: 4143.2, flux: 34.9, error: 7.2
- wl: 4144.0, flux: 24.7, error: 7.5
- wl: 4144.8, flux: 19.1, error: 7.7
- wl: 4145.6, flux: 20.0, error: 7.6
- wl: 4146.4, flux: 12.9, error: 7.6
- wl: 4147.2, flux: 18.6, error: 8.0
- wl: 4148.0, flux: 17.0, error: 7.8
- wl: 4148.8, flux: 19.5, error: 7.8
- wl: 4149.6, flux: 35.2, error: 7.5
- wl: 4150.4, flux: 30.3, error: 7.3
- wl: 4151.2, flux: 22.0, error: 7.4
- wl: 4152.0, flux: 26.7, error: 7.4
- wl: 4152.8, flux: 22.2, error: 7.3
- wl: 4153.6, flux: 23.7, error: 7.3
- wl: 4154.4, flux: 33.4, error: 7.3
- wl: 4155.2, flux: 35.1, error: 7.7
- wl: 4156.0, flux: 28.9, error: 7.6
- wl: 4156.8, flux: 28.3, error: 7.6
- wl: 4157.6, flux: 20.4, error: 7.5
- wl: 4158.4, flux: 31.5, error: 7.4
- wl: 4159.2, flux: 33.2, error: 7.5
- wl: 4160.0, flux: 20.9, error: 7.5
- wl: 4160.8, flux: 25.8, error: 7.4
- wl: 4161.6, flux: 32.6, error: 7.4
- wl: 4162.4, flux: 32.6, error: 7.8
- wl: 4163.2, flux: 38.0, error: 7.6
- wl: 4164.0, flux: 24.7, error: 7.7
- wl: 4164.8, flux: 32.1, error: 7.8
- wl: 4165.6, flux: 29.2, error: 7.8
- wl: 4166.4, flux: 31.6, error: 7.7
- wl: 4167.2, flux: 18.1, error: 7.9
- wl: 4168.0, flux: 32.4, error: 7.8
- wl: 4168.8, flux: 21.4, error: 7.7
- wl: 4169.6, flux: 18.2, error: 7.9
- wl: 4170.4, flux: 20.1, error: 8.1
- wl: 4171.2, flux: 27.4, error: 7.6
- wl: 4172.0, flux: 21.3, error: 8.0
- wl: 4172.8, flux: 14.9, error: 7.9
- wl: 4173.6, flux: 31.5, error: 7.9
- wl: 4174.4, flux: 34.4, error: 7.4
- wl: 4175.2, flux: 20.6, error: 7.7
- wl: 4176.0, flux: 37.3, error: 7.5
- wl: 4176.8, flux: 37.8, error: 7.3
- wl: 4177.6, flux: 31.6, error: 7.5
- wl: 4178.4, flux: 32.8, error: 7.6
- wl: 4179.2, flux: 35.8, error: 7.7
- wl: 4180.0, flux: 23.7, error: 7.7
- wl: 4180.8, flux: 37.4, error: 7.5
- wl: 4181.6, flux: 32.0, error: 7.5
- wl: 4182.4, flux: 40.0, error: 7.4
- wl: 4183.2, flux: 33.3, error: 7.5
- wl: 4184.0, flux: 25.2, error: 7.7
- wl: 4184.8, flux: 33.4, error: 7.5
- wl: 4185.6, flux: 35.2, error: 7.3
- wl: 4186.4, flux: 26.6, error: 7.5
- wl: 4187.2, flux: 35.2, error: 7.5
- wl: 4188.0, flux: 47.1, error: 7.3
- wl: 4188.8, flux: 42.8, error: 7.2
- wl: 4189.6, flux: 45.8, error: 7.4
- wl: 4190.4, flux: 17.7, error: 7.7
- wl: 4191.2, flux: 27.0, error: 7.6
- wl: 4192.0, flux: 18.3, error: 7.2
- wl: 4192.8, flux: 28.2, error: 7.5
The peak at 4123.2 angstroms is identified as [O II] 3727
